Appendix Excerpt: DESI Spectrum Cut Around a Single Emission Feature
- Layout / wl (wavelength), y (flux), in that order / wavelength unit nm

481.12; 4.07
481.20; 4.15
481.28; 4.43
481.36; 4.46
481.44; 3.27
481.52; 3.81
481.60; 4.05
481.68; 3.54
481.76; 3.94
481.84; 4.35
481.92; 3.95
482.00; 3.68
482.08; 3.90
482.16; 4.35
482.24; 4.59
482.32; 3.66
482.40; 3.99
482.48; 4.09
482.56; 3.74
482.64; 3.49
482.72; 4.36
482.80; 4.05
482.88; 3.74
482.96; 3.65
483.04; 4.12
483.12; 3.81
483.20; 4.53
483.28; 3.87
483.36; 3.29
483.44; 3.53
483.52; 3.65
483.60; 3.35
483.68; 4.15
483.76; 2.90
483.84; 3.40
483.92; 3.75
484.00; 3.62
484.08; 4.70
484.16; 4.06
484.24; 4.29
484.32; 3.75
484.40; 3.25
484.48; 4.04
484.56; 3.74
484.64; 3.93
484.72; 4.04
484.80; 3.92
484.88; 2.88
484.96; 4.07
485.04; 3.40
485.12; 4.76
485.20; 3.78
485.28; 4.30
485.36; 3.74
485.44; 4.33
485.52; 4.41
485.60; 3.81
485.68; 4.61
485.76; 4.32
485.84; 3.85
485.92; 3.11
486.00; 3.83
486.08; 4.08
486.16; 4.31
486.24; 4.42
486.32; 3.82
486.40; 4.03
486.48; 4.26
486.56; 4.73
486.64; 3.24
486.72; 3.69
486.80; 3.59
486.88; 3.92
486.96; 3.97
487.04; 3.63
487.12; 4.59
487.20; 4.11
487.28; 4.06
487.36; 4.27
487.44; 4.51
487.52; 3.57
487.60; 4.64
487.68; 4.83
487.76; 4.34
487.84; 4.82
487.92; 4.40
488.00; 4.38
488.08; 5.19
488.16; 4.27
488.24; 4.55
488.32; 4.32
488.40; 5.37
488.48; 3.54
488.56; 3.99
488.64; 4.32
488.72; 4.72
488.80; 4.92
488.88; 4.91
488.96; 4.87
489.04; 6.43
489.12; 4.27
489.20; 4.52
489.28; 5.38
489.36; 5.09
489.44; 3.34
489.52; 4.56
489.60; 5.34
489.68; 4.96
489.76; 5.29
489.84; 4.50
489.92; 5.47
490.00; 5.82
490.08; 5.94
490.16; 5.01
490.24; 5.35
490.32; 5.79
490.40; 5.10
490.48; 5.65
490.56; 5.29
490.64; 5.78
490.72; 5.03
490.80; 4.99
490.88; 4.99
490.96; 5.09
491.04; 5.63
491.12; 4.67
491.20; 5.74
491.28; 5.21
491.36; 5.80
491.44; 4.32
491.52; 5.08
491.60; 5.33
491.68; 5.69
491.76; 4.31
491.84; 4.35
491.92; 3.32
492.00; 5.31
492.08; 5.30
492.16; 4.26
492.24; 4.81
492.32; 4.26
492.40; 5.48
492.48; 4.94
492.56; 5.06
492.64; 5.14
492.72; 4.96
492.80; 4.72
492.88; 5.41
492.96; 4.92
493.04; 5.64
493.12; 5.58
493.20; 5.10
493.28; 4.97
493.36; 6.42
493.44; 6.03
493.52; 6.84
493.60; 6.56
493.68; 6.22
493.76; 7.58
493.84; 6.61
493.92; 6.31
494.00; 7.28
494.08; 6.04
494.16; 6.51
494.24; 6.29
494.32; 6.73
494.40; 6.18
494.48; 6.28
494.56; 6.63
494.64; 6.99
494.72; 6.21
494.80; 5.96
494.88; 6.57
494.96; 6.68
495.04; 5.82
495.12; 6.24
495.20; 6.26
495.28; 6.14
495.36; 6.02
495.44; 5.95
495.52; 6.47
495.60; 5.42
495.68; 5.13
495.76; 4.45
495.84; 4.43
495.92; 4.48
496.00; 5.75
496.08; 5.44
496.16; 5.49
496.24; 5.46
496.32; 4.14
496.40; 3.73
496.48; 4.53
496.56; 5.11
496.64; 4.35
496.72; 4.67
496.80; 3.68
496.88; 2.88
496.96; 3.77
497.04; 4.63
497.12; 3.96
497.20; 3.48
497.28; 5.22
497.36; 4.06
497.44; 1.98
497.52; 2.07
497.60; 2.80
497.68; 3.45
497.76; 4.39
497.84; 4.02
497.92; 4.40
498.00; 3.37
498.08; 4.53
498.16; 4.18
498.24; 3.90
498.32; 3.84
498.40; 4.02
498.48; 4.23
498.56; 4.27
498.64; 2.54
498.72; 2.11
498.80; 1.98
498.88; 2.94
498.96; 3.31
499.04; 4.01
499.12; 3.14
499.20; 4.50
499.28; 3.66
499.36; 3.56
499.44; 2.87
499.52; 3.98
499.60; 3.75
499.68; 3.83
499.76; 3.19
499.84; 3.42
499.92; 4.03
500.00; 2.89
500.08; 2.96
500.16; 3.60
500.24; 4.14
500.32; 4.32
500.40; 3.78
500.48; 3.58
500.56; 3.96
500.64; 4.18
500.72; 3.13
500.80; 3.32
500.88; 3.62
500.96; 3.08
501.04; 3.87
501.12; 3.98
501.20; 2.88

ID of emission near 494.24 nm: C III] 1909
